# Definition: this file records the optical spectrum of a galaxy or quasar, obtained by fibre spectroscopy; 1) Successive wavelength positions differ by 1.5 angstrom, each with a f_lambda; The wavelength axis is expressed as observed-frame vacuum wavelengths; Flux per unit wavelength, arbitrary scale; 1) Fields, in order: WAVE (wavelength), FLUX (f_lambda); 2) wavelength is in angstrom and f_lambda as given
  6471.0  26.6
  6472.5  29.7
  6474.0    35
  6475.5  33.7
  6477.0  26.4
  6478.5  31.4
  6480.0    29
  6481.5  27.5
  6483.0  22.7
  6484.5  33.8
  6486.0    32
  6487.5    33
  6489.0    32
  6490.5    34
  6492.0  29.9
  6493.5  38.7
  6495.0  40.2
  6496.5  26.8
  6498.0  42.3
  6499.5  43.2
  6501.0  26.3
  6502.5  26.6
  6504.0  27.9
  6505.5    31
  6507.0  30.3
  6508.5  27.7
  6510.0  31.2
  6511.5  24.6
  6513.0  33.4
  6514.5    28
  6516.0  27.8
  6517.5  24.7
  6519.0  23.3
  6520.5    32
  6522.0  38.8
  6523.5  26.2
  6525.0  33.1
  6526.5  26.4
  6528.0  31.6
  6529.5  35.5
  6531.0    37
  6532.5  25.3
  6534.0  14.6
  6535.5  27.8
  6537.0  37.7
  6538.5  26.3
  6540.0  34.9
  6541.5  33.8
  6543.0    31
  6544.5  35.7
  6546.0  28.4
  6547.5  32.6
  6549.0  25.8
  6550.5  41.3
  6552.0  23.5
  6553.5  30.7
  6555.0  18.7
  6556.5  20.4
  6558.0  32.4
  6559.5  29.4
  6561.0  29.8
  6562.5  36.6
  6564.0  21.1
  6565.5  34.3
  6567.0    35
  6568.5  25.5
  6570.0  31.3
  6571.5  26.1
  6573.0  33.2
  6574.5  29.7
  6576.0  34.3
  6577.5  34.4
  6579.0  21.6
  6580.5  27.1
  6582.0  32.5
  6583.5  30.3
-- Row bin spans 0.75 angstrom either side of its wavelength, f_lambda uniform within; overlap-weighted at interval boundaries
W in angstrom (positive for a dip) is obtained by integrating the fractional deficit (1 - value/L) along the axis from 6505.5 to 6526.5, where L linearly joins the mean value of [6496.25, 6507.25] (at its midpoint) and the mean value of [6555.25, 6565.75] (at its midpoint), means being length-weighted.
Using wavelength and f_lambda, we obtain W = 1.3 angstrom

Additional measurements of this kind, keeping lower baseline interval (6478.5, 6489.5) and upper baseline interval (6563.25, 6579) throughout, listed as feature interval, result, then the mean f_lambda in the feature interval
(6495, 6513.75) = -0.8 angstrom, 31.3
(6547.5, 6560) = 0.8 angstrom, 28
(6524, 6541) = 0.0 angstrom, 30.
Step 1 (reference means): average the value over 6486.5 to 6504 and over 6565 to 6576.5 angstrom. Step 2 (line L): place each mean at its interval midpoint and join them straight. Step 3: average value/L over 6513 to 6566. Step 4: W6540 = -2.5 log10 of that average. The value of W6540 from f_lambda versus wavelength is 0.09 mag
